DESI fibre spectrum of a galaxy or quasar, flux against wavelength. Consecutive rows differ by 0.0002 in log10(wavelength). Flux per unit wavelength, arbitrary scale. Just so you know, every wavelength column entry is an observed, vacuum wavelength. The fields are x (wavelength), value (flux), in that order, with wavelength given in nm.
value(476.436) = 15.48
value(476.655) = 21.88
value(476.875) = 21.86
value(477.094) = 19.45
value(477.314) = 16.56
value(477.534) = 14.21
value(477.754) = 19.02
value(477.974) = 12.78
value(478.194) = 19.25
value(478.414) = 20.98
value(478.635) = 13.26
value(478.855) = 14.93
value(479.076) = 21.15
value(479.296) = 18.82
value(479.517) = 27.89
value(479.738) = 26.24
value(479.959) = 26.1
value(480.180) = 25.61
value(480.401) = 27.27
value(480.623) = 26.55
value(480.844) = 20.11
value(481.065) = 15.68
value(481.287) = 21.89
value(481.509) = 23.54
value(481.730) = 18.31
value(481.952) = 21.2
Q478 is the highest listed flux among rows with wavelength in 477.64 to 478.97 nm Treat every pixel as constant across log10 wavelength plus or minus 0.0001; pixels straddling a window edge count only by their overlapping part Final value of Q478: 20.98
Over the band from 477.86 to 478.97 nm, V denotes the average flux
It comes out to 16.3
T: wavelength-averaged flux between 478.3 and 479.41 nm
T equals 17.9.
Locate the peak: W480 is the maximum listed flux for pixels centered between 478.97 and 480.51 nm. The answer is 27.89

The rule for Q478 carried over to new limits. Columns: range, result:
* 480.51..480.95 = 26.55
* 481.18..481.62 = 23.54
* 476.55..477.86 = 21.88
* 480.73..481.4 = 21.89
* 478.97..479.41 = 21.15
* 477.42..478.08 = 19.02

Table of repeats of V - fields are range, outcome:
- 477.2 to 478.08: 15.7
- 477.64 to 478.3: 17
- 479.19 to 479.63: 23.4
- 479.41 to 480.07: 26.7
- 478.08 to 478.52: 20.1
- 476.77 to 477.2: 20.7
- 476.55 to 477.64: 18.8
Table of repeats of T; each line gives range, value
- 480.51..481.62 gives 21.6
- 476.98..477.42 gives 18.1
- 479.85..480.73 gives 26.4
